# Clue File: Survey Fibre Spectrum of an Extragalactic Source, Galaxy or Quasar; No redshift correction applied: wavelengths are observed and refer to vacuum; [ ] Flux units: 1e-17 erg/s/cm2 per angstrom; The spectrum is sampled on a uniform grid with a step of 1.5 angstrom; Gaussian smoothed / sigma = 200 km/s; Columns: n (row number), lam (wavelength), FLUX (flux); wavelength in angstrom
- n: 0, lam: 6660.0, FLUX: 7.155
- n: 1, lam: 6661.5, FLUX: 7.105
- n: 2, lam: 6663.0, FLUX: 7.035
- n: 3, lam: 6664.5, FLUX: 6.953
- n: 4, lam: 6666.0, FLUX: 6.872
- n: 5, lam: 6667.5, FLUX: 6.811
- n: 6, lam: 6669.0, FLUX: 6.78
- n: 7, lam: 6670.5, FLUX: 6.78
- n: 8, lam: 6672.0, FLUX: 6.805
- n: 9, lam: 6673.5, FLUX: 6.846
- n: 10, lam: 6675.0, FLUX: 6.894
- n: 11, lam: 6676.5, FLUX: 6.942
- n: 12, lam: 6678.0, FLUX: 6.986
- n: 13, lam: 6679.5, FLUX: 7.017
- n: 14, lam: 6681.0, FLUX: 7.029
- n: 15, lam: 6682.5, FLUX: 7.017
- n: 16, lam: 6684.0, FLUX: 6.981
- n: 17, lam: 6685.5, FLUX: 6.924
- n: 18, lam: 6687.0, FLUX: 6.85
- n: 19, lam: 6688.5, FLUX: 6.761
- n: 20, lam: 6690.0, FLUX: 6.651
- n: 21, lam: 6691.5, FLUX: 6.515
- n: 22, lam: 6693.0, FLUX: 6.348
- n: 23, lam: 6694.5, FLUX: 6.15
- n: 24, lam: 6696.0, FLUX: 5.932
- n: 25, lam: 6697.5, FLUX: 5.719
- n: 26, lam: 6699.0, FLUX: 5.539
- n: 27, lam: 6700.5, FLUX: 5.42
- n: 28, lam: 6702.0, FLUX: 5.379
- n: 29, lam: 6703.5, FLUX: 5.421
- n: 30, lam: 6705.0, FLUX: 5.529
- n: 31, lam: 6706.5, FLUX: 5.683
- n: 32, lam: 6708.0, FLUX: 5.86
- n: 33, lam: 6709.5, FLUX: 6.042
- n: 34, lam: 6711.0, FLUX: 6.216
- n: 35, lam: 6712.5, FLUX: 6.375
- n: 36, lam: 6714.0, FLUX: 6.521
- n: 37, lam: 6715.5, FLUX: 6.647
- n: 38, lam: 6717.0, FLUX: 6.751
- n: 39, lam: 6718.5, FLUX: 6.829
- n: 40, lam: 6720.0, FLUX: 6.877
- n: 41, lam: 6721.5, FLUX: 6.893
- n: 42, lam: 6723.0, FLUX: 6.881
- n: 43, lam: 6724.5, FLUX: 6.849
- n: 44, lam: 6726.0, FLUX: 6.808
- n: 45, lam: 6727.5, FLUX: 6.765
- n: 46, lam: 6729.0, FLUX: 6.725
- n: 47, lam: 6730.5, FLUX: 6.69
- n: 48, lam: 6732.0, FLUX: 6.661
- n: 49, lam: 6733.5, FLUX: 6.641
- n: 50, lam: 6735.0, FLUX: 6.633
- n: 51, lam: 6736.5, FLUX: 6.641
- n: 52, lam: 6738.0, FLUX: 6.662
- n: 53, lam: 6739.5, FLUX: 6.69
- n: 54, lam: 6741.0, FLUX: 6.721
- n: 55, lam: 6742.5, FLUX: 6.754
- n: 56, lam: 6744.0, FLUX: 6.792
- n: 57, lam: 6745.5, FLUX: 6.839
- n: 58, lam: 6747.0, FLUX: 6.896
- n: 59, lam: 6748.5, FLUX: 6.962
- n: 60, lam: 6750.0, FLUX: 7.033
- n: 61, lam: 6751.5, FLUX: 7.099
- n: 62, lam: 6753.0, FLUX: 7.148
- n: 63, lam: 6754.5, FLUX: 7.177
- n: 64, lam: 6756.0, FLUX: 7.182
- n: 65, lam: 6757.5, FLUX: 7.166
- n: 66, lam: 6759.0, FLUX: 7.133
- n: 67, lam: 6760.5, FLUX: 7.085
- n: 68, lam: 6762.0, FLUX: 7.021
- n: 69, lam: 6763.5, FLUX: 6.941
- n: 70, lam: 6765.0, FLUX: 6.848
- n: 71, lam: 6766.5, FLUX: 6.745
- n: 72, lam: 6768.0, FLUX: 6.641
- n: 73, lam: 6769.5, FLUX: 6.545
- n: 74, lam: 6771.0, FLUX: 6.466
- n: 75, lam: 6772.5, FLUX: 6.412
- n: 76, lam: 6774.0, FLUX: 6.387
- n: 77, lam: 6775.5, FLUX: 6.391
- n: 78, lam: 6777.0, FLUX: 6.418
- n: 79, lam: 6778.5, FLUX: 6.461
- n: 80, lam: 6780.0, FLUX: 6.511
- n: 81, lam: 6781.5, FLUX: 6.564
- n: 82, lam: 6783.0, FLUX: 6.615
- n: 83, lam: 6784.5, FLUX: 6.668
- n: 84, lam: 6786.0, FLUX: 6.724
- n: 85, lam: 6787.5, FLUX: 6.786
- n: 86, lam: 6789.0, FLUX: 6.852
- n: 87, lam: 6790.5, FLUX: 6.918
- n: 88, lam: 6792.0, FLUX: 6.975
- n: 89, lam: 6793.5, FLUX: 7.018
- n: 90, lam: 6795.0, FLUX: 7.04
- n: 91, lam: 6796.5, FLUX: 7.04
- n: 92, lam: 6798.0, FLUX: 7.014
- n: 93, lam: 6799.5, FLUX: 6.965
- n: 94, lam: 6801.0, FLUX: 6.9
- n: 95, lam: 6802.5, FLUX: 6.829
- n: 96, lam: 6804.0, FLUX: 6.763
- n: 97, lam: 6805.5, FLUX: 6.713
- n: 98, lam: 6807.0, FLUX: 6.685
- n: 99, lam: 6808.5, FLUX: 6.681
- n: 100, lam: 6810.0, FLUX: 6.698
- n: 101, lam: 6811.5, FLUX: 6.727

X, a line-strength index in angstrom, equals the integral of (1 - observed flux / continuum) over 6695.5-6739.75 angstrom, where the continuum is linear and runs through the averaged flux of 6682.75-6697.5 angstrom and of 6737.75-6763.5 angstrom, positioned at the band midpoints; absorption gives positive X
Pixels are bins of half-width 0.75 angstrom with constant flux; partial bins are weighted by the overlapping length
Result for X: 2.6 angstrom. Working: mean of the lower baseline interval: 6.54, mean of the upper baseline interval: 6.97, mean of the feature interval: 6.34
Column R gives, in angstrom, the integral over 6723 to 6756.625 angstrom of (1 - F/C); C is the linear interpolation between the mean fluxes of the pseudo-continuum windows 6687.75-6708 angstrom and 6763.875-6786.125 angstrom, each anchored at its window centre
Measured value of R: -3.0 angstrom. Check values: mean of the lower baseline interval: 5.92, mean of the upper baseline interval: 6.56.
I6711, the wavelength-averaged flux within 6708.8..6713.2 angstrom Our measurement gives 6.21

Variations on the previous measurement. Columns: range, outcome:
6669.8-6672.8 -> 6.79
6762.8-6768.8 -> 6.79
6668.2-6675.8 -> 6.82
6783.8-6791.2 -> 6.79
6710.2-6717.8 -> 6.5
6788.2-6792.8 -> 6.91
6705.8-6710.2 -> 5.86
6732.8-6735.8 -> 6.64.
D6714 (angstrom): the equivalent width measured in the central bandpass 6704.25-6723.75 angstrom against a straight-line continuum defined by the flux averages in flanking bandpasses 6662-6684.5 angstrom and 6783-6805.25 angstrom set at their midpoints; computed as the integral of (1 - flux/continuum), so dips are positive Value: 1.4 angstrom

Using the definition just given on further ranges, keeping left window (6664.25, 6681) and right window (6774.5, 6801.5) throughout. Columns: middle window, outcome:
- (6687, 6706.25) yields 2.5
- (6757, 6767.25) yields -0.3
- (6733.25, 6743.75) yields 0.2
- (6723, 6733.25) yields 0.1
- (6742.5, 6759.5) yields -0.6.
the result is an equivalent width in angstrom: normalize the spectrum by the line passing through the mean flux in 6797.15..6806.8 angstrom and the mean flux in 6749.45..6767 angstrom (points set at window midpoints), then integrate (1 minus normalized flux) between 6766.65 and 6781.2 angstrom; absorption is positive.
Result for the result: 1.04 angstrom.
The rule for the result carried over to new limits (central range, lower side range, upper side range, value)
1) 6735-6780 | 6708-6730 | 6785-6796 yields -0.1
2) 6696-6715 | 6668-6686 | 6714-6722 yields 2.8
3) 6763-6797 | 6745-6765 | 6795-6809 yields 1.2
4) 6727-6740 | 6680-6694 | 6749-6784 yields 0.2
